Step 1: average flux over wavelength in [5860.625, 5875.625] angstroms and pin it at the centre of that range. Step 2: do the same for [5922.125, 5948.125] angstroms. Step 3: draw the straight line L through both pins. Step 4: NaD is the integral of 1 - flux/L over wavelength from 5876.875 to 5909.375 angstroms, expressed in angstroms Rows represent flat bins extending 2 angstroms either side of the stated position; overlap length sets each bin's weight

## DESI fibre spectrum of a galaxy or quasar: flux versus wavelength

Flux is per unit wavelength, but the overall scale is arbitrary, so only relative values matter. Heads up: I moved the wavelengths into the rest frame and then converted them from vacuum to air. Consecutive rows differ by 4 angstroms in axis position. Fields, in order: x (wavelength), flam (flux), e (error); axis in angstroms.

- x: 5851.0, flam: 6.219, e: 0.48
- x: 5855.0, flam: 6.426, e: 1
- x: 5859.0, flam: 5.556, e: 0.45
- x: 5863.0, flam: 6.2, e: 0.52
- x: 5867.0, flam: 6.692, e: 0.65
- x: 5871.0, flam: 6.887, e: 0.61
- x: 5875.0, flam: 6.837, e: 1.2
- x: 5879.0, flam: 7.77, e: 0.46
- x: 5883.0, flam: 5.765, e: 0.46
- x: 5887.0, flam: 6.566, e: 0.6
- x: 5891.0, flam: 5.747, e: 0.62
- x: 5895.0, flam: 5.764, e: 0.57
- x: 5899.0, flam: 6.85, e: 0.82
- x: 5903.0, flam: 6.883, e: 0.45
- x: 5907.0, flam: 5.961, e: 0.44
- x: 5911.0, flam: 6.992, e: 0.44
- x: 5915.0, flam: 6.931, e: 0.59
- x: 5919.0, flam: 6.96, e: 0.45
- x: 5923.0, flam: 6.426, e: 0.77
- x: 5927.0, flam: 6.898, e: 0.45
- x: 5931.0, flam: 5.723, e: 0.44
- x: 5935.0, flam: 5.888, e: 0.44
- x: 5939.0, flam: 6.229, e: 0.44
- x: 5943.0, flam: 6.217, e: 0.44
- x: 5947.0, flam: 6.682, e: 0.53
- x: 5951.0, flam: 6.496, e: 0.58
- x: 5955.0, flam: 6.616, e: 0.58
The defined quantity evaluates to 0.3 angstroms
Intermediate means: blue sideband 6.61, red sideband 6.28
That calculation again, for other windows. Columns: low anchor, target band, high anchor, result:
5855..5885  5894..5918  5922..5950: -0.80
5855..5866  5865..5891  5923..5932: -2.26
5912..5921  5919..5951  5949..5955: 1.83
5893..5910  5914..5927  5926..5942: -1.10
